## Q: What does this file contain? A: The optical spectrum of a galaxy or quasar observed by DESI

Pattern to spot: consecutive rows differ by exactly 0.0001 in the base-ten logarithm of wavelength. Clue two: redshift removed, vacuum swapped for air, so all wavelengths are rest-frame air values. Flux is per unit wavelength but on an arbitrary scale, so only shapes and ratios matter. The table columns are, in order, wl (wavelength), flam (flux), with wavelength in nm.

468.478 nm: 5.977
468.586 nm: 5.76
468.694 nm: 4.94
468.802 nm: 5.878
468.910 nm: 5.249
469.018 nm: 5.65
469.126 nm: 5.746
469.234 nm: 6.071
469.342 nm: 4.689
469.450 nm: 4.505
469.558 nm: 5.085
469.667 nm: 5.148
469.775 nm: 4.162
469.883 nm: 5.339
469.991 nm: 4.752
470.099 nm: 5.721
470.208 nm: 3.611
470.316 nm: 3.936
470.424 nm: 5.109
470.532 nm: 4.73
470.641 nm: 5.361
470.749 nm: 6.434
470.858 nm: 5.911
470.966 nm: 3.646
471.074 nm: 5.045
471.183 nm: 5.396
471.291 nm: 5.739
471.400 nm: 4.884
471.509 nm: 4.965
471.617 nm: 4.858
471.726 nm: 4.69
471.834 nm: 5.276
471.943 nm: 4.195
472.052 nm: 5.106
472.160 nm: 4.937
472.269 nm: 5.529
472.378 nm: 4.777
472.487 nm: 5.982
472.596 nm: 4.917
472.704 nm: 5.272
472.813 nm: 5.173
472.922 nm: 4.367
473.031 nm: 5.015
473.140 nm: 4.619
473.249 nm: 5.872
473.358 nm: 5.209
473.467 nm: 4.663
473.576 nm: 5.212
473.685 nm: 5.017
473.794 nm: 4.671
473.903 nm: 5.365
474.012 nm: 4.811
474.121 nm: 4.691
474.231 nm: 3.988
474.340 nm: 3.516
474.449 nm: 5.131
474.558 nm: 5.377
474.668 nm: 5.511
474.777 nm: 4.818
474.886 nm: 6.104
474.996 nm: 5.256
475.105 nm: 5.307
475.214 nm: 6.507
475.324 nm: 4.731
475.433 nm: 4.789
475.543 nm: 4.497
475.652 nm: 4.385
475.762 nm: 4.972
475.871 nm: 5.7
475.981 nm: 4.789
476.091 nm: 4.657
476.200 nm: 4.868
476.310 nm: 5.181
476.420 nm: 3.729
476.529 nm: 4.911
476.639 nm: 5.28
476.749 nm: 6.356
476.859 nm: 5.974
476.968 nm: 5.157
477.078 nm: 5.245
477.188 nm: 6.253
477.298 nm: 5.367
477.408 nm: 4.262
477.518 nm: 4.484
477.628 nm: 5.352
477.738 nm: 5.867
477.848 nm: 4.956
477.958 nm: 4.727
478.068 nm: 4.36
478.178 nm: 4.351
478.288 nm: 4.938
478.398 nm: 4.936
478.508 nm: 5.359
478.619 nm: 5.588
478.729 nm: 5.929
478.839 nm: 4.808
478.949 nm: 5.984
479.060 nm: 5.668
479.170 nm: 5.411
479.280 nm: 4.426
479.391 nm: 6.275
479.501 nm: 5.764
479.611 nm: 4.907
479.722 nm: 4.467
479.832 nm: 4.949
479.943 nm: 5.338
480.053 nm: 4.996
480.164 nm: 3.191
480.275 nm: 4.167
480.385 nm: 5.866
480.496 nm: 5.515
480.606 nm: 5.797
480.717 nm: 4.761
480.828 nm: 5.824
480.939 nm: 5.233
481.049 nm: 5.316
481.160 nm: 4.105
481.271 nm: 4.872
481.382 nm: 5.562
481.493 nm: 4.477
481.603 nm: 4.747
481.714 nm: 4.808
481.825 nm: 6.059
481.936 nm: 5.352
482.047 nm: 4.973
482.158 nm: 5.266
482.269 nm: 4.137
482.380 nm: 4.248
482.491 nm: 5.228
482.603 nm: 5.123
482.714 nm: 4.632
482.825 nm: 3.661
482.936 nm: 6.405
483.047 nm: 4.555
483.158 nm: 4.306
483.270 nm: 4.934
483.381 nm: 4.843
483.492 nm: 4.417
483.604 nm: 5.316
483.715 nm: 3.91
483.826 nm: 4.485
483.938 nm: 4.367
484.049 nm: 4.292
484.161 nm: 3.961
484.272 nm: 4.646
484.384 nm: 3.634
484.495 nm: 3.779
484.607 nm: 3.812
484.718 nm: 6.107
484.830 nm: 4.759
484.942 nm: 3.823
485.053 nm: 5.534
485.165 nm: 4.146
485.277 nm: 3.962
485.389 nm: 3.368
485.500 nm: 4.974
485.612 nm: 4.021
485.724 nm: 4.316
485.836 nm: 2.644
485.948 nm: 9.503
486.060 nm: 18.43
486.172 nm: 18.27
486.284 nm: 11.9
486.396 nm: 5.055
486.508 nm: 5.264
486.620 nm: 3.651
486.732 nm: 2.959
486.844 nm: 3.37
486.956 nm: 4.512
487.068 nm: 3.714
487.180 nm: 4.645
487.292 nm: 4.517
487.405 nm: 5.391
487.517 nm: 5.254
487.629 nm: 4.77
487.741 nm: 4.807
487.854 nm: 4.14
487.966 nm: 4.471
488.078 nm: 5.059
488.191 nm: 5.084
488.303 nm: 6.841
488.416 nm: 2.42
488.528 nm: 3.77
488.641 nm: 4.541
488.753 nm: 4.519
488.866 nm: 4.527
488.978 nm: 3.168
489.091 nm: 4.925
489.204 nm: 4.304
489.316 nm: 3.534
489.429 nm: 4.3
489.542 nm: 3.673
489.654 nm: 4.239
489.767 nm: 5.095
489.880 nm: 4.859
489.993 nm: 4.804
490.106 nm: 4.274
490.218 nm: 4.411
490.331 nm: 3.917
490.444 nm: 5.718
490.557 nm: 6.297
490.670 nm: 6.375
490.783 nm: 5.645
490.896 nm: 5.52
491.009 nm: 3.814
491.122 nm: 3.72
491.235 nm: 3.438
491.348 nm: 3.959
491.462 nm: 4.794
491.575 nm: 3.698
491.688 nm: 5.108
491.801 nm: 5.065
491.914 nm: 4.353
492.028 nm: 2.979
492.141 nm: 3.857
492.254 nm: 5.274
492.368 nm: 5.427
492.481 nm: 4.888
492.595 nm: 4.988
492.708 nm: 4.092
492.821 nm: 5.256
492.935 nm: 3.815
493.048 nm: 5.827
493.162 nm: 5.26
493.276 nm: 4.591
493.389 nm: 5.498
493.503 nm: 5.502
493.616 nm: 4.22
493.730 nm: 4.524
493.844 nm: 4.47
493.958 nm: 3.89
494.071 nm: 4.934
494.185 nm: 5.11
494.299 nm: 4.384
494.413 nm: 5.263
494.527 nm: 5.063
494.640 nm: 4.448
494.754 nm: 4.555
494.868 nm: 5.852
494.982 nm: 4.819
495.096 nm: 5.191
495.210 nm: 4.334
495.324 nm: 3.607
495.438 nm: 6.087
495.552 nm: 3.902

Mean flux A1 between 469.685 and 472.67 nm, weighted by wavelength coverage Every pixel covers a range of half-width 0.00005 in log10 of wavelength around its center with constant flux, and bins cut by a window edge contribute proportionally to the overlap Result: 5.01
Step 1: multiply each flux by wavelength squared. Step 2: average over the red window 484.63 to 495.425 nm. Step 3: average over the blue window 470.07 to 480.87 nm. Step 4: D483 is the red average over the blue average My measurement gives 1.04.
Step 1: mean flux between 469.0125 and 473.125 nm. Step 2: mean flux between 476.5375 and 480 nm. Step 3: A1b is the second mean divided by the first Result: 1.04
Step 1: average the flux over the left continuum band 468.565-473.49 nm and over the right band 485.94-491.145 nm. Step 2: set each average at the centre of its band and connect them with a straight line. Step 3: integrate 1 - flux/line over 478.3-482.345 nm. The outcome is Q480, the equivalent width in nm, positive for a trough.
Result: 0.084 nm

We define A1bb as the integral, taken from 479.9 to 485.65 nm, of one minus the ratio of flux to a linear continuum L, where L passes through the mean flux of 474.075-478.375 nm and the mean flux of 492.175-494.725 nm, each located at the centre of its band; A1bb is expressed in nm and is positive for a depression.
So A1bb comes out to 0.276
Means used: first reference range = 5.03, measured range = 4.72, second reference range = 4.84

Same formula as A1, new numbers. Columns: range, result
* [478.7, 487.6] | 5.22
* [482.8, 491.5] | 4.99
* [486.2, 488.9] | 4.94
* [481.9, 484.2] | 4.68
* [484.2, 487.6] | 5.65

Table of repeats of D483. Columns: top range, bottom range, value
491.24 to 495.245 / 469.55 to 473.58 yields 1.03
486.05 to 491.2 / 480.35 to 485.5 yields 1.12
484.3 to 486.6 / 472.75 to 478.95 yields 1.30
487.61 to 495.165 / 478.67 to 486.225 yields 0.92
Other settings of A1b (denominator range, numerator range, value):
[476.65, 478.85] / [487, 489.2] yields 0.87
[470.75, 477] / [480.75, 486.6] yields 1.07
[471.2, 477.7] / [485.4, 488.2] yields 1.19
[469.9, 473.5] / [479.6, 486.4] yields 1.06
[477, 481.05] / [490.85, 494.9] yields 0.90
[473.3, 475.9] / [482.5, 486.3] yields 1.11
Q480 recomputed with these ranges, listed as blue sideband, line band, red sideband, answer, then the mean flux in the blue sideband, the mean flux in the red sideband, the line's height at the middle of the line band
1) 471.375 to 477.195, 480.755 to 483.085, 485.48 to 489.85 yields 0.12 nm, 5.05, 5.4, 5.25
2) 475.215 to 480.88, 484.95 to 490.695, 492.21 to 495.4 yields -0.35 nm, 5.11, 4.83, 4.94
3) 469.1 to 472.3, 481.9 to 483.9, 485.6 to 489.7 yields 0.21 nm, 5.01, 5.43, 5.31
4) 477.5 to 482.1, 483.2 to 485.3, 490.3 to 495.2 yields 0.22 nm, 5.11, 4.78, 5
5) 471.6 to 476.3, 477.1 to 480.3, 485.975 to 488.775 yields 0.15 nm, 5.01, 5.95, 5.34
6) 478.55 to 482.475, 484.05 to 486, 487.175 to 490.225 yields 0.11 nm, 5.11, 4.51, 4.78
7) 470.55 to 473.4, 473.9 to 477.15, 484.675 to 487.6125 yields 0.16 nm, 5.12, 5.91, 5.31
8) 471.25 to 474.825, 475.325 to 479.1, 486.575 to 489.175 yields -0.23 nm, 4.97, 4.4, 4.81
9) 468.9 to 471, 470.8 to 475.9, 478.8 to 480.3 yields 0.02 nm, 5.05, 5.04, 5.05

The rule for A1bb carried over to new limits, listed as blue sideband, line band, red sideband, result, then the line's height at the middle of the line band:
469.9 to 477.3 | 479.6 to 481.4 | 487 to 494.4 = -0.037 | 4.88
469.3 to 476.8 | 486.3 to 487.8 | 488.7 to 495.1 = 0.031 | 4.75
